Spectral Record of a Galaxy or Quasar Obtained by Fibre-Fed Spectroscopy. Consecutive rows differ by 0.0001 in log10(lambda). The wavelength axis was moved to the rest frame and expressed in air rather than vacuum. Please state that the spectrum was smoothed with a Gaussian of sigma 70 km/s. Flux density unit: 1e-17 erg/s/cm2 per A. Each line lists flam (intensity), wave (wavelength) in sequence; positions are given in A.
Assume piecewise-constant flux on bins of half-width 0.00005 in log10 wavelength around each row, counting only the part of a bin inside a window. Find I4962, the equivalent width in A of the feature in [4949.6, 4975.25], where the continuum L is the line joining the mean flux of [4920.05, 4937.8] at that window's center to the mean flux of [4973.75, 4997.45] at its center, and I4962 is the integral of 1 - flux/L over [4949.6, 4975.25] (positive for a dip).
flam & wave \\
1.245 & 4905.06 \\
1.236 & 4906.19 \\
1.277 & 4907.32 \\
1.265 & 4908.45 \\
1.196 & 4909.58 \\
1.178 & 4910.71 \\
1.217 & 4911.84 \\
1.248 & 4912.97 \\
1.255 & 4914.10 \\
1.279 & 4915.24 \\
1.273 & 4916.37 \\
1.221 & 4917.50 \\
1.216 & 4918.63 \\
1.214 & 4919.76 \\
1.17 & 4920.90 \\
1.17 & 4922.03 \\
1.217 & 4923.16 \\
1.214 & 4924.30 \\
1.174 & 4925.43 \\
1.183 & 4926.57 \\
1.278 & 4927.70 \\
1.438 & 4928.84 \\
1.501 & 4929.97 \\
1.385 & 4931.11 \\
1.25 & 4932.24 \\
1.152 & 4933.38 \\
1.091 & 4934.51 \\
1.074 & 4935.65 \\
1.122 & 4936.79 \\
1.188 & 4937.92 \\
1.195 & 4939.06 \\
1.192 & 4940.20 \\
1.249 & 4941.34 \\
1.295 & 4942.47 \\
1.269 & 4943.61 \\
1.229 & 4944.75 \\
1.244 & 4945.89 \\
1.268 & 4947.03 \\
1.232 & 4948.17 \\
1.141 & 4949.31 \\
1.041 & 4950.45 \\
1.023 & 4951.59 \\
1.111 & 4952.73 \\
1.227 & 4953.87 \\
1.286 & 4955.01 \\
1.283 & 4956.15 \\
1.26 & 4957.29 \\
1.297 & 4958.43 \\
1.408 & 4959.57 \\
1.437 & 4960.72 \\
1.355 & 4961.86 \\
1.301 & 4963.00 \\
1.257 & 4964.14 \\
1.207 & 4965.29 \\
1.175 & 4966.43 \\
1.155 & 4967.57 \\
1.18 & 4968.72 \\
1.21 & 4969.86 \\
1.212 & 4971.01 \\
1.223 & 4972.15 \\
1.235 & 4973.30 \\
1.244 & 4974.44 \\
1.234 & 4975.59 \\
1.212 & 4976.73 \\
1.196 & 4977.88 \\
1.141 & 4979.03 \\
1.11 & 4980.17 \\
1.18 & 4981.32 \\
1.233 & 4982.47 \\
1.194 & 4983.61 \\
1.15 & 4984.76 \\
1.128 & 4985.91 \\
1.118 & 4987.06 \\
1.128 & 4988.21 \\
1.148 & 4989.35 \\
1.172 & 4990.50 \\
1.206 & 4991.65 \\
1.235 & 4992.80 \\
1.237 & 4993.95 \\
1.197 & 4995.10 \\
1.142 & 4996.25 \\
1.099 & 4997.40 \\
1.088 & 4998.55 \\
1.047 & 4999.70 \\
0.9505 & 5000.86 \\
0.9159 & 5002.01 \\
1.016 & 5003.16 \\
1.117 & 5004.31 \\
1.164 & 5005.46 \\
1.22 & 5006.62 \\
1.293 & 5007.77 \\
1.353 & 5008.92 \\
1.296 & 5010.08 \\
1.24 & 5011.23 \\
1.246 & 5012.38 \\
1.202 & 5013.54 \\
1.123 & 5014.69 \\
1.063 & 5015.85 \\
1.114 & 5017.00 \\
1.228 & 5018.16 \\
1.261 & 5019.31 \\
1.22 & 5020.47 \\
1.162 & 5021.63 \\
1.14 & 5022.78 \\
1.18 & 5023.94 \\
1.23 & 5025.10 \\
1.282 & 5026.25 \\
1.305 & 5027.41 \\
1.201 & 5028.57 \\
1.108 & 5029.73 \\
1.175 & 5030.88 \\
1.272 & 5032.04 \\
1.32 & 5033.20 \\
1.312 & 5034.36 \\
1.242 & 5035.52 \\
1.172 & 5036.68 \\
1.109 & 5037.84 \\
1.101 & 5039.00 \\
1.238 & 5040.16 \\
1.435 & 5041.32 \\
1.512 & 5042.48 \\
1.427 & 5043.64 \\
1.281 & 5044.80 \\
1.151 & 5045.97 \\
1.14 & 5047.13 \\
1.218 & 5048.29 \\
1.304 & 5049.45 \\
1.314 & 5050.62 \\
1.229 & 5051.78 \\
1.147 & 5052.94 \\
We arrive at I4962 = -0.7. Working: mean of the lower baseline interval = 1.23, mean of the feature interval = 1.23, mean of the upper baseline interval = 1.18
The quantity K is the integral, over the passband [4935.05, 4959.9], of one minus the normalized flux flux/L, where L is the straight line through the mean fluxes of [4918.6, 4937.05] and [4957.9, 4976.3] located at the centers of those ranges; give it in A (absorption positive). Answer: 0.69 A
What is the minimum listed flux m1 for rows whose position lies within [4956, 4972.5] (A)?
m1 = 1.155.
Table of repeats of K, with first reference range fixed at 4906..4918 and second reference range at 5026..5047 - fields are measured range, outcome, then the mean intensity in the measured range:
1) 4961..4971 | 0.09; 1.24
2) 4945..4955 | 0.60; 1.17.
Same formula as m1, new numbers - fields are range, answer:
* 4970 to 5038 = 0.9159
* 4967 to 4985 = 1.11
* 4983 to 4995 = 1.118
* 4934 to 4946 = 1.074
